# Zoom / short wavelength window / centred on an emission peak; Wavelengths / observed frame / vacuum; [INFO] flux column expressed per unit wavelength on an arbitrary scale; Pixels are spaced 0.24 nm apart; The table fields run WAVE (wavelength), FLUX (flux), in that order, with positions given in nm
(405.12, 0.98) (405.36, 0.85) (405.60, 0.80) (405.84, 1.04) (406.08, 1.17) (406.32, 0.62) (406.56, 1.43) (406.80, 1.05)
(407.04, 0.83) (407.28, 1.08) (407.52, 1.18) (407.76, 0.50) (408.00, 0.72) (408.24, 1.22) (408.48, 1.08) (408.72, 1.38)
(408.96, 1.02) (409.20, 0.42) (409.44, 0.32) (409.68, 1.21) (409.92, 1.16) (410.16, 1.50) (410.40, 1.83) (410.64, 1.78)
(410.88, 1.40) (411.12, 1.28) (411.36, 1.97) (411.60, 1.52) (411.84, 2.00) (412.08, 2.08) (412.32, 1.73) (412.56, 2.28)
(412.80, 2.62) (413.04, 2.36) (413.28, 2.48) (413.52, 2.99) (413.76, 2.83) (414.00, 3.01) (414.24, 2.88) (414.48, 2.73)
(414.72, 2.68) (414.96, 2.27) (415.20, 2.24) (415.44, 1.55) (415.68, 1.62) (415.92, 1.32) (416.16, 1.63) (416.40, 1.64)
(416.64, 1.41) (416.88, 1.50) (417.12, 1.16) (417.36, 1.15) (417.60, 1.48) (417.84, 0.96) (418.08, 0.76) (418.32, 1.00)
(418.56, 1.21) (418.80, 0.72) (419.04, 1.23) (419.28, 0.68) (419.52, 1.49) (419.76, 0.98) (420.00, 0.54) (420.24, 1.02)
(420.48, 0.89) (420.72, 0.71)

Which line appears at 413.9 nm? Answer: C IV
